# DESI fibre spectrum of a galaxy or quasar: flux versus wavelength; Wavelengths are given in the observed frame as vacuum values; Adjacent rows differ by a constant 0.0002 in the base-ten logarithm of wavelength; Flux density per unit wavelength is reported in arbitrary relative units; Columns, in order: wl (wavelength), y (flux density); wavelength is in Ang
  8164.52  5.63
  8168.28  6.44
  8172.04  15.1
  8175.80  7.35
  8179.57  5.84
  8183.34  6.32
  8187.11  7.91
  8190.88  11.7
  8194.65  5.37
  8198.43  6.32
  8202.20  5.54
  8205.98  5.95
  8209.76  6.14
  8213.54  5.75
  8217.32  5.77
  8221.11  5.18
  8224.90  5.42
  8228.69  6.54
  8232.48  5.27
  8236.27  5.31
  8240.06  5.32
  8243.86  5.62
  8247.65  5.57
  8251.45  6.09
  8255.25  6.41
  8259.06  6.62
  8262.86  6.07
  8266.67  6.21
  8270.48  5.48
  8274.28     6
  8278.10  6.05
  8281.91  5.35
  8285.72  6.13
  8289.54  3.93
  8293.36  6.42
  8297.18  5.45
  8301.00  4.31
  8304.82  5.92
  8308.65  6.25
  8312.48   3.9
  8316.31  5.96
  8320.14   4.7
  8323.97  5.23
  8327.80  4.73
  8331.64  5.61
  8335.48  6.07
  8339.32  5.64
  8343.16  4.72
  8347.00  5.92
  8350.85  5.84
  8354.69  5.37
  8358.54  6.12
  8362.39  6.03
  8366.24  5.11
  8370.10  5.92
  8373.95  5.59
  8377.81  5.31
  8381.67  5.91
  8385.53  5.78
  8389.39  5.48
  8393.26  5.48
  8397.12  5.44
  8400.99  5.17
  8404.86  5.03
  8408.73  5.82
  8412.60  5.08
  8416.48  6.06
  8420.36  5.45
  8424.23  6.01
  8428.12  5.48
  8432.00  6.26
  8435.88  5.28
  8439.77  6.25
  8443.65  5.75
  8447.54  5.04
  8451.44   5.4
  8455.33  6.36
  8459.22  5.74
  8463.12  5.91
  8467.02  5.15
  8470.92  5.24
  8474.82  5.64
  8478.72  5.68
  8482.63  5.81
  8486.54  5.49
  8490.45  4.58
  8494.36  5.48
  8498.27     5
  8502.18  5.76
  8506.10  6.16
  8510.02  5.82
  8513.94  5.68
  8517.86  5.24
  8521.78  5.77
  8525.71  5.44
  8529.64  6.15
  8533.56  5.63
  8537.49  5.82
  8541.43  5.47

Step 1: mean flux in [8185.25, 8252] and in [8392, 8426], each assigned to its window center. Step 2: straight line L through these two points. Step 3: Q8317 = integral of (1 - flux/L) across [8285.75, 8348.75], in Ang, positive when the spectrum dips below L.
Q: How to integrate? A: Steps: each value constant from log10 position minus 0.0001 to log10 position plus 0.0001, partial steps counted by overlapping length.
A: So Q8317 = 5.4 Ang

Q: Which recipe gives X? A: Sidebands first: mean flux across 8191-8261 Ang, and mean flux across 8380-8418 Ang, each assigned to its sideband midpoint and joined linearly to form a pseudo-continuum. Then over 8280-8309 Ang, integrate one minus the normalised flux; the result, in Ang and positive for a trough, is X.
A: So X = 1.7 Ang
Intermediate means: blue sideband 5.94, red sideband 5.52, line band 5.43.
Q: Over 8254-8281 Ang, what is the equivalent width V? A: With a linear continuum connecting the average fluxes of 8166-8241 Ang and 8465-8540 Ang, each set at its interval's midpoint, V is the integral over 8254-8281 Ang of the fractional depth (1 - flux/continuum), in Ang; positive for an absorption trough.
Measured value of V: 1.7 Ang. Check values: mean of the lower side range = 6.74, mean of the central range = 6.08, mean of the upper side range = 5.55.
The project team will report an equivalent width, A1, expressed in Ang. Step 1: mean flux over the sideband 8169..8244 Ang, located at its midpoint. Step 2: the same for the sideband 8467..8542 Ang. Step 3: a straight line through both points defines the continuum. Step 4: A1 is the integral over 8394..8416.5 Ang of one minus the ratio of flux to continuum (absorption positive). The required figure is 2.1 Ang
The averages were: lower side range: 6.7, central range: 5.38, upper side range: 5.56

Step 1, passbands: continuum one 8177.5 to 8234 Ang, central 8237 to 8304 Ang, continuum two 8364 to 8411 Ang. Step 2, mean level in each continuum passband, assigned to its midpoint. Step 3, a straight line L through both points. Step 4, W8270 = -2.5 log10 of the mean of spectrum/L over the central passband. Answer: 0.063 mag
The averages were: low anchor 6.34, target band 5.7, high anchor 5.5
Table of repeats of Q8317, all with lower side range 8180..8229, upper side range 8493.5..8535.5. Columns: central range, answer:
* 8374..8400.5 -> 1.9 Ang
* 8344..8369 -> 1.5 Ang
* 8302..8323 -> 3.0 Ang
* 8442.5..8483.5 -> 1.3 Ang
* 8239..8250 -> 1.4 Ang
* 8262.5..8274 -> 0.7 Ang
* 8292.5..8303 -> 1.5 Ang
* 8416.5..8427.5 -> 0.2 Ang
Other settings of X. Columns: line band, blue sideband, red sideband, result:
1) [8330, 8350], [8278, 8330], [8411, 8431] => -0.77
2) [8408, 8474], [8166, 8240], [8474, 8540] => 2.11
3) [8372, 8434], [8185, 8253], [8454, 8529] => 1.94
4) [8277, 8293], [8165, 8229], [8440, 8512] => 2.67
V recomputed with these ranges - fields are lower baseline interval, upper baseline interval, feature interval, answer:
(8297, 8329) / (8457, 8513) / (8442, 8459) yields -0.57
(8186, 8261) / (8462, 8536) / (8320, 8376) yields 3.42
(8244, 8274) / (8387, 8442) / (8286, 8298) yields 1.16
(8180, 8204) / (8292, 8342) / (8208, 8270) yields 6.00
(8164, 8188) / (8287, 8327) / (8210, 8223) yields 2.65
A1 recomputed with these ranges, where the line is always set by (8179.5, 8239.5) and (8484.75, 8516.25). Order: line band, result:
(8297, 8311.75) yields 1.6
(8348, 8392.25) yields 1.2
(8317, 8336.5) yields 2.2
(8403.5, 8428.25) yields 0.6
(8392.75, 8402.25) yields 0.7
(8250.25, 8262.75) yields -0.4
